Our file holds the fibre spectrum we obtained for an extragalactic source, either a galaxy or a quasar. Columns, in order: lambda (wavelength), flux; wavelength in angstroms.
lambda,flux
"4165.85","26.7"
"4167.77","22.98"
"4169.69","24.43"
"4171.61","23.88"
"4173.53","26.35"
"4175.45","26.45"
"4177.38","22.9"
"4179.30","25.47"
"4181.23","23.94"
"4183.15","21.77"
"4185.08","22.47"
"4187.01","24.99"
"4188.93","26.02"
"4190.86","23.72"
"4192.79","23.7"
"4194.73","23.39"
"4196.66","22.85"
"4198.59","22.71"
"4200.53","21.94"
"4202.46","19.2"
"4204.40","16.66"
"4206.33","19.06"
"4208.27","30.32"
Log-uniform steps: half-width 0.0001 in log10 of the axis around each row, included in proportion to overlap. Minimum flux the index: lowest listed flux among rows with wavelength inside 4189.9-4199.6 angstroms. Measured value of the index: 22.71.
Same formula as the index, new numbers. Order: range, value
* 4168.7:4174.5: 23.88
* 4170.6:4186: 21.77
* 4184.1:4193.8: 22.47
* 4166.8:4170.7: 22.98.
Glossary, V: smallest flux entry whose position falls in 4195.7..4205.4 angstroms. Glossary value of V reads 16.66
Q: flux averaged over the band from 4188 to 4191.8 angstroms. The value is 24.9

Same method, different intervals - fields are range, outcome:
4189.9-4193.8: 23.7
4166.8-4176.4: 24.8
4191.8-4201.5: 22.9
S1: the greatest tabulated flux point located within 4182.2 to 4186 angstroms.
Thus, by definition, 22.47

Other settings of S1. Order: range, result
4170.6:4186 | 26.45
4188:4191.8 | 26.02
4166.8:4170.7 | 24.43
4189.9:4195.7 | 23.72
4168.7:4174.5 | 26.35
